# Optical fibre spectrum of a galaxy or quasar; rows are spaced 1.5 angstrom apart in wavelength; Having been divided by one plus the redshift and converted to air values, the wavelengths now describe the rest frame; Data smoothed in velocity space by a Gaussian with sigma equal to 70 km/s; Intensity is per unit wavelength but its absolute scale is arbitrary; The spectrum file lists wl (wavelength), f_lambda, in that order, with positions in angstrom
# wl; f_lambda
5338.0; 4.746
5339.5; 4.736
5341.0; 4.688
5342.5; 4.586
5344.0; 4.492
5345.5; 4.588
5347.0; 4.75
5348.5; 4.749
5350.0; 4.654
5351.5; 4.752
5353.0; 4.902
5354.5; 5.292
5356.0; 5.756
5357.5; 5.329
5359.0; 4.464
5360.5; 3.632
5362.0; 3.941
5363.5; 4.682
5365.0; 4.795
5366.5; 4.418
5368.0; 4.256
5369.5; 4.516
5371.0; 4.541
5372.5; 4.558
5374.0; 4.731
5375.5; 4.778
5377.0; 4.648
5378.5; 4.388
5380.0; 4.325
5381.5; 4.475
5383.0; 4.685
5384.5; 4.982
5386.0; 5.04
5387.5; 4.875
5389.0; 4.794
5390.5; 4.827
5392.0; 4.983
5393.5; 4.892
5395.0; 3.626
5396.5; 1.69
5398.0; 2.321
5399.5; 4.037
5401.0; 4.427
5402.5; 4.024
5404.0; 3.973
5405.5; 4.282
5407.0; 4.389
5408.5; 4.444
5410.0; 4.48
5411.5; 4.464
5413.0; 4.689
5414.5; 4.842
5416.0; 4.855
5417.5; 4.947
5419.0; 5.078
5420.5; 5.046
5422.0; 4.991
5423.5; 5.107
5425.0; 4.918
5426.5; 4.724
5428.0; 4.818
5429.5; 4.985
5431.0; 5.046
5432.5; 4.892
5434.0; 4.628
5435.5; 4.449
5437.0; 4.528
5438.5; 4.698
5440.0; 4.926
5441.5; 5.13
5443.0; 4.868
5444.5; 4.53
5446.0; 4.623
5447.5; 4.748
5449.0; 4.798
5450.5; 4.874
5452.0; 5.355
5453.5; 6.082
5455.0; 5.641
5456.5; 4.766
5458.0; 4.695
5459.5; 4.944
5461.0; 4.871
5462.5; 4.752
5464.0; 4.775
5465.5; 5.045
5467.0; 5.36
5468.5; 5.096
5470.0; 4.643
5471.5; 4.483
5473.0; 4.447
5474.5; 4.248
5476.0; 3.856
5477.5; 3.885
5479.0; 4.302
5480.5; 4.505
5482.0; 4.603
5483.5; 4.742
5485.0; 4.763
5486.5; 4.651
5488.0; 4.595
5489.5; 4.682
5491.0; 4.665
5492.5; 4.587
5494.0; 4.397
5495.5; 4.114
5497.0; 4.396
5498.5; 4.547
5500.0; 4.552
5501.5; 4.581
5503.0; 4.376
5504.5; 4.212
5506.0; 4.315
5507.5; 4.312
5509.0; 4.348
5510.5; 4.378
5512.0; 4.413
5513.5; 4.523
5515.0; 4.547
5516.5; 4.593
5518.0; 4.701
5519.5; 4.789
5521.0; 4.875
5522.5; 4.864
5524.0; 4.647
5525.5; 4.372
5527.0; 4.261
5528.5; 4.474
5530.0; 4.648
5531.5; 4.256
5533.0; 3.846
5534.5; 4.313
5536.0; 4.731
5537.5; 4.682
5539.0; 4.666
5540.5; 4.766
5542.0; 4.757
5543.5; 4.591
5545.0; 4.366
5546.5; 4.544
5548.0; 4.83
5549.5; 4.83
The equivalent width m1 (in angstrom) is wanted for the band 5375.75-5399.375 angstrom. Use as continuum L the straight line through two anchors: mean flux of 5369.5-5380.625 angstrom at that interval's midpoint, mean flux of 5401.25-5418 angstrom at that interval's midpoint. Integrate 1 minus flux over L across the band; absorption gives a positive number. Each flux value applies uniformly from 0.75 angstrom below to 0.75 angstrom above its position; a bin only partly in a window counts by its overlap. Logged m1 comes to 1.20 angstrom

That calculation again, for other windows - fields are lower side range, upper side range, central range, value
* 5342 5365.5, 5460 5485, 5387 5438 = 1.7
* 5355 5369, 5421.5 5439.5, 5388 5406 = 2.7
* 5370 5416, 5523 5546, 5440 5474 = -3.8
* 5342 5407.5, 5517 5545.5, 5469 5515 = 1.0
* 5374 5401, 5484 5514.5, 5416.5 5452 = -3.7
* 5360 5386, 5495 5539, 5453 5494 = -2.1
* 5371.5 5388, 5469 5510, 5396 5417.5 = 2.3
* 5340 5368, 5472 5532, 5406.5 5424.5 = -0.7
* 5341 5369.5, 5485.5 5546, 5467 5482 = 0.3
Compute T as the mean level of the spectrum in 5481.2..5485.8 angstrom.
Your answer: 4.7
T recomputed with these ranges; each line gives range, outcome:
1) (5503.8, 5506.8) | 4.27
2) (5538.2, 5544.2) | 4.7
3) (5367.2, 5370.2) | 4.38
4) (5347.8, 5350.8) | 4.7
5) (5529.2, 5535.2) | 4.27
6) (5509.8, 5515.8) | 4.47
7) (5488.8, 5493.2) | 4.64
